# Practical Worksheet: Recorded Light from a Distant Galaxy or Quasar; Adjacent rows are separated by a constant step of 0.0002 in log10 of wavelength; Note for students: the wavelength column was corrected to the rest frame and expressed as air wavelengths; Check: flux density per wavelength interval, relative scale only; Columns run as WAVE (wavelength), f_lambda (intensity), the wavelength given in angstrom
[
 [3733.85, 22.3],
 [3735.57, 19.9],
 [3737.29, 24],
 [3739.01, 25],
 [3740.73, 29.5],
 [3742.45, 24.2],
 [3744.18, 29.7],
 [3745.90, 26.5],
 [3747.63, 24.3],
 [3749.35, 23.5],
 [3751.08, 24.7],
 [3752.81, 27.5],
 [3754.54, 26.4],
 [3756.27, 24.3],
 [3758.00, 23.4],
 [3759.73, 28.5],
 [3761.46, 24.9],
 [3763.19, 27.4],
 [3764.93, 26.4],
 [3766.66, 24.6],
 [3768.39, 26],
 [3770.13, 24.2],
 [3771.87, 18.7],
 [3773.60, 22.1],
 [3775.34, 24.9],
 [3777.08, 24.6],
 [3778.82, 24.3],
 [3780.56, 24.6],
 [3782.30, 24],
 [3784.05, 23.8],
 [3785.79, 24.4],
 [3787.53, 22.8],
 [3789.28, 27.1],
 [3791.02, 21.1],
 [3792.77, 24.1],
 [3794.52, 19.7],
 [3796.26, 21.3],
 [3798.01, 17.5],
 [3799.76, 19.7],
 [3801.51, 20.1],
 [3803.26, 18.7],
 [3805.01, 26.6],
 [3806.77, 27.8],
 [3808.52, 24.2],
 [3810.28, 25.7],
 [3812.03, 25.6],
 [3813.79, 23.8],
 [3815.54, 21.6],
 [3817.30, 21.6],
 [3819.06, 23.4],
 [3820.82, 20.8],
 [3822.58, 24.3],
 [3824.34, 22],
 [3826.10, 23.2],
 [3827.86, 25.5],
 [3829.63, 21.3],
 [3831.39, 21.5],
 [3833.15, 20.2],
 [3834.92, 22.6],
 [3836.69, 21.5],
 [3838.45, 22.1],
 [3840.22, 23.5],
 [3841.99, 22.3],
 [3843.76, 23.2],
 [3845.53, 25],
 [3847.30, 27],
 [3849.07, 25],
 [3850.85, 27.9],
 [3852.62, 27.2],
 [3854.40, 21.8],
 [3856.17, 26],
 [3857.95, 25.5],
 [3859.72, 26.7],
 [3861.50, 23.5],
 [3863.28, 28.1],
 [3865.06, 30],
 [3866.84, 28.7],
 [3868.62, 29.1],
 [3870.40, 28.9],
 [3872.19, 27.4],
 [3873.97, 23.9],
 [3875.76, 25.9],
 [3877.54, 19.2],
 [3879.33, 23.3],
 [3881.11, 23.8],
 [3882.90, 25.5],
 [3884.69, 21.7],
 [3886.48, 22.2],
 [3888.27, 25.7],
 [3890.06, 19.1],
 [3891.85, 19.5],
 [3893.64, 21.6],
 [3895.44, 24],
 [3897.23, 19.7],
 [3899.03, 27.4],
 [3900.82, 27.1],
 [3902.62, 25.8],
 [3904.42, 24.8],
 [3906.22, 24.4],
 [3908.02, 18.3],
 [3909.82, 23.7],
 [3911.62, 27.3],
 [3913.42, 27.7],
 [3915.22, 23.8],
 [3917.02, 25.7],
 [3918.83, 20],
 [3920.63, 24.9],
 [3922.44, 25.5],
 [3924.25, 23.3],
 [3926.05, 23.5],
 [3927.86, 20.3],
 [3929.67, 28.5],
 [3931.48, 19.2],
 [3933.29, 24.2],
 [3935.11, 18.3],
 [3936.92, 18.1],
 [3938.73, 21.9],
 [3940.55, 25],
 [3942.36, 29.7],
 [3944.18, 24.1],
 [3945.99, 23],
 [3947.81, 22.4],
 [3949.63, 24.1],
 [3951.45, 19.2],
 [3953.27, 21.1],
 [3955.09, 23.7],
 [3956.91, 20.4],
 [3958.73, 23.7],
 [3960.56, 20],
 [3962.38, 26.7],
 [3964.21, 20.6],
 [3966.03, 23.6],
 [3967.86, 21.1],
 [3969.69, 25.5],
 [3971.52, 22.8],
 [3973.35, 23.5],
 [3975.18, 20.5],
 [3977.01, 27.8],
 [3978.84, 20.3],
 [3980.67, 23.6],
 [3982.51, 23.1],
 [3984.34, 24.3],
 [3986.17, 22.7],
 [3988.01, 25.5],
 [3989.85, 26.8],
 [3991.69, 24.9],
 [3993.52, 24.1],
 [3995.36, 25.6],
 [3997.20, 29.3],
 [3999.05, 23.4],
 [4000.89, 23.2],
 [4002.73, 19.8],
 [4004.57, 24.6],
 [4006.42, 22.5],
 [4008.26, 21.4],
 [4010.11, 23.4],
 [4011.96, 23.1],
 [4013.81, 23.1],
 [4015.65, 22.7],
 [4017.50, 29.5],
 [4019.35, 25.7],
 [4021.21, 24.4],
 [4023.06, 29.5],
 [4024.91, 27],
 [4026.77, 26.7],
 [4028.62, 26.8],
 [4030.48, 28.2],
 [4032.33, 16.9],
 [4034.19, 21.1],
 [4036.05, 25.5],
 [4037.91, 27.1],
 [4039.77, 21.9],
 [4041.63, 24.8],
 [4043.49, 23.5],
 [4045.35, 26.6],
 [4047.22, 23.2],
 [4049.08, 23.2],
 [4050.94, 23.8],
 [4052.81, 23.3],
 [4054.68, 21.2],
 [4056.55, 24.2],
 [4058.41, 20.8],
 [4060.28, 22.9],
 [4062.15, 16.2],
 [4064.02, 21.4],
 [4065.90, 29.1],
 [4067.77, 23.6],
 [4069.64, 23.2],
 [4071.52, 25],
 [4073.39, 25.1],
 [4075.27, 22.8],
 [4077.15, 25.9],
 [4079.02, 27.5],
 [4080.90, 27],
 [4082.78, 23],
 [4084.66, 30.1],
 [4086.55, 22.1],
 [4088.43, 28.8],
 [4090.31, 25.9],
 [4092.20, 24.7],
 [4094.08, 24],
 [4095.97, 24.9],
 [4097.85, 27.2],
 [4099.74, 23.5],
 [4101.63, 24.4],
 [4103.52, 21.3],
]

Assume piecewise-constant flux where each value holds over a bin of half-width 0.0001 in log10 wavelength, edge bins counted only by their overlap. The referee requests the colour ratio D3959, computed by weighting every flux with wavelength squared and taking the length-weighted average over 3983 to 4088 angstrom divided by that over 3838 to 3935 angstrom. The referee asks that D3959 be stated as 1.1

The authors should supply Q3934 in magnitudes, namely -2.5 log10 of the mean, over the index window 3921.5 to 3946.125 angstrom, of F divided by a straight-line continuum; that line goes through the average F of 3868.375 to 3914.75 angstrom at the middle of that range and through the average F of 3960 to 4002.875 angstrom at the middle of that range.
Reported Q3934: 0.03 mag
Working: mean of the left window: 24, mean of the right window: 23.8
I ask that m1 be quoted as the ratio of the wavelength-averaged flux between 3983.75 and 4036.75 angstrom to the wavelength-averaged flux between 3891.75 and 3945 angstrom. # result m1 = 1.04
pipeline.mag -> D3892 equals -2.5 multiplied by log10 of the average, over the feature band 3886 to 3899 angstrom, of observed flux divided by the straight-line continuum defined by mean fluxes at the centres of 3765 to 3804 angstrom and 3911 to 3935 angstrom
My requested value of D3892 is 0.08 mag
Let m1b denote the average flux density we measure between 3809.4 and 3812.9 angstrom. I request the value 25.7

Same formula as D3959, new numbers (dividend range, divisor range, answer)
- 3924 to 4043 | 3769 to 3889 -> 1.07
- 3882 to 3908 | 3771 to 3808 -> 1.08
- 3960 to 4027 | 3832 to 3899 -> 1.06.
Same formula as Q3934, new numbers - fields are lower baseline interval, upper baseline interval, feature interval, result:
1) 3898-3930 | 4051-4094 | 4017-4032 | -0.103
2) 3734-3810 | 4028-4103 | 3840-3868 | -0.072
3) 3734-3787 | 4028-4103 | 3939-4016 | 0.043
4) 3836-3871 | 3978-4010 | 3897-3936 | 0.044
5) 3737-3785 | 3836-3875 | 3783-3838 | 0.122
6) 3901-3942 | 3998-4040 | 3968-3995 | 0.004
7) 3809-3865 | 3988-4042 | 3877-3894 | 0.088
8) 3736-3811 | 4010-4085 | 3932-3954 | 0.082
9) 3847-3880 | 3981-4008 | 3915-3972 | 0.091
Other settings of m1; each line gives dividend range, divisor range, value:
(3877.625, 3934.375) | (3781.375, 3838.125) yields 1.03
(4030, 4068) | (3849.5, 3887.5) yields 0.91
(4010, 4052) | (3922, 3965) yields 1.09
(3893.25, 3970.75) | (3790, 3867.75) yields 0.99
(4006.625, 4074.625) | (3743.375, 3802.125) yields 1.00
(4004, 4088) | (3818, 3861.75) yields 1.02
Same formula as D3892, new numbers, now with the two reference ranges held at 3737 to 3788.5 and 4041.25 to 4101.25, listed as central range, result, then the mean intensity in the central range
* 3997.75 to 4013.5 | 0.07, 22.8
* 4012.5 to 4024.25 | -0.06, 25.8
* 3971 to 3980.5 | 0.07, 23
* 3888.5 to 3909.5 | 0.08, 23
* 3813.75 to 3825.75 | 0.11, 22.4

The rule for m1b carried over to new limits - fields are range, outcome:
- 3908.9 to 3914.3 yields 26.2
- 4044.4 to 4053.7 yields 24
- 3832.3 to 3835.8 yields 21.4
